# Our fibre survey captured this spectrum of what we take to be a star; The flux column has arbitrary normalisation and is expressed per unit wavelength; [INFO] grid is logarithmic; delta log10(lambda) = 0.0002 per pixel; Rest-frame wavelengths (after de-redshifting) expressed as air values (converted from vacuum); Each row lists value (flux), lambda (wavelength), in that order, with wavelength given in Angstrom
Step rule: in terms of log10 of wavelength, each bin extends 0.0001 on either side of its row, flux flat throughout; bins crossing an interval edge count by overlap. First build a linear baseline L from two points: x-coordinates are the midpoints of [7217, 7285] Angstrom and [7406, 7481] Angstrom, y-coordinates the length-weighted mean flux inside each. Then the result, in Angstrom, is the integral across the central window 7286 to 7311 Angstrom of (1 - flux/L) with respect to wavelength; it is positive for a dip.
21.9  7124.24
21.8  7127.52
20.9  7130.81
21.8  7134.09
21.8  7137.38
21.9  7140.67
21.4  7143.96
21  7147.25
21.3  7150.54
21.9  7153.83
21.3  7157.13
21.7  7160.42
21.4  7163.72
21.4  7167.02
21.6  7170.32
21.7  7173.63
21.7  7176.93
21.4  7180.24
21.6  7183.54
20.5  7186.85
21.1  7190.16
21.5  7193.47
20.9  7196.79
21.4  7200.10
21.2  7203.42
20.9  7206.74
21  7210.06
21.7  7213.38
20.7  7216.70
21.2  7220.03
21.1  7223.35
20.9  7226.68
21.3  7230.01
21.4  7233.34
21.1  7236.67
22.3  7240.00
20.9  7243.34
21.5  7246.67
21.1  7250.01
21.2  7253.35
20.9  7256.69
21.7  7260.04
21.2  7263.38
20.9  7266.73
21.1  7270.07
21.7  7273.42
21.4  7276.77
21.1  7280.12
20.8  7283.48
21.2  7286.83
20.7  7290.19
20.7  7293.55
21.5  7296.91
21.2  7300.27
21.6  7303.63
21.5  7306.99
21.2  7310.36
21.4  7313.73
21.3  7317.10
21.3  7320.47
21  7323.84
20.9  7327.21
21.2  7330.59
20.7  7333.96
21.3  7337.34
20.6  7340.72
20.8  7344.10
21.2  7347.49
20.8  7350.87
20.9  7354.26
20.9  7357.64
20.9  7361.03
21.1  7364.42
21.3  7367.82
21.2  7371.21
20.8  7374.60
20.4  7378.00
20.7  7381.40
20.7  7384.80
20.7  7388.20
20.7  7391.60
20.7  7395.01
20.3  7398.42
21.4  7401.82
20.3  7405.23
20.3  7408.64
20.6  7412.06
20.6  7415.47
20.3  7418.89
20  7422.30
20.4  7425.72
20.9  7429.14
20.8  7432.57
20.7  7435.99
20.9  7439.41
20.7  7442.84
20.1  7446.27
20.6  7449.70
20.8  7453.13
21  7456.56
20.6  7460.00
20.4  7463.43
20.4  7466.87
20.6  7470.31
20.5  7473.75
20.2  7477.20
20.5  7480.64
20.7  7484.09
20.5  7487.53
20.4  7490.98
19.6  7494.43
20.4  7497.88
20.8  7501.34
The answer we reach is -0.2 Angstrom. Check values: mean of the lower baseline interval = 21.2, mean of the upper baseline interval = 20.5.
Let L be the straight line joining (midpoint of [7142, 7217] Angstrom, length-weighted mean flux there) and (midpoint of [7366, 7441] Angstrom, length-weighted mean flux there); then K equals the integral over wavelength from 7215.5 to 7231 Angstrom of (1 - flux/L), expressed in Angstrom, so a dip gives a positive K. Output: 0.1 Angstrom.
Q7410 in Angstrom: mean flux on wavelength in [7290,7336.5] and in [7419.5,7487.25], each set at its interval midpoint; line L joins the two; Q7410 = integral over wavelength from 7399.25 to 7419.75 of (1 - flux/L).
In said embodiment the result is 0.2 Angstrom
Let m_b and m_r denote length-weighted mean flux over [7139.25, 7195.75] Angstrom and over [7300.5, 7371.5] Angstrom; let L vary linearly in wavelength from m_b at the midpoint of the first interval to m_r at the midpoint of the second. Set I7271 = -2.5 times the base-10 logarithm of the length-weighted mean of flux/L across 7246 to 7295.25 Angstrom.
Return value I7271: 0.00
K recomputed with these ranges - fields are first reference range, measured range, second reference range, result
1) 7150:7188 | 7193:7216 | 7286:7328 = 0.23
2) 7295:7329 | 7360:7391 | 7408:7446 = 0.03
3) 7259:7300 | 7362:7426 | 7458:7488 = 0.31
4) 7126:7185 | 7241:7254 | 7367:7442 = -0.01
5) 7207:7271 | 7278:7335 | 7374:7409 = -0.49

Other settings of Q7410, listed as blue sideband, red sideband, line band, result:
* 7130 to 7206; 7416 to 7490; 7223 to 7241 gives -0.1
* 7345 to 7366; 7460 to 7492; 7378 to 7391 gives 0.1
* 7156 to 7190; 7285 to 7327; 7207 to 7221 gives 0.2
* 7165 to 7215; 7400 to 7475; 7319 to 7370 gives -0.3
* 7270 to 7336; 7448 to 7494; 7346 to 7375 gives -0.1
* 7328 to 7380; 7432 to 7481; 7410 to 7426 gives 0.3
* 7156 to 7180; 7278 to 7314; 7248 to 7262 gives 0.0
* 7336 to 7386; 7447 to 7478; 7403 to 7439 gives 0.3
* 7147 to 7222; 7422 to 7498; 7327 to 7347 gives -0.1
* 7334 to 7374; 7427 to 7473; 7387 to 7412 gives 0.2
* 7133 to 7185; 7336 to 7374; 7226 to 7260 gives 0.0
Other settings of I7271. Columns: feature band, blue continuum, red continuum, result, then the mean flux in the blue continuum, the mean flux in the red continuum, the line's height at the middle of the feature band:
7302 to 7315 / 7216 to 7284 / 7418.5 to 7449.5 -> -0.02 mag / 21.2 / 20.5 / 21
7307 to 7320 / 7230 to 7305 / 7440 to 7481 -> -0.01 mag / 21.2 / 20.5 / 21.1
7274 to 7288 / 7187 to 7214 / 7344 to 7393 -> -0.01 mag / 21.2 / 20.9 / 21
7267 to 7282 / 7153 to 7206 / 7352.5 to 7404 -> -0.01 mag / 21.4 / 20.8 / 21.1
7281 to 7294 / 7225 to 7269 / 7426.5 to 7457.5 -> 0.01 mag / 21.3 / 20.7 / 21.1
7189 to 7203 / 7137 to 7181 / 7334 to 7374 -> 0.01 mag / 21.5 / 21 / 21.4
